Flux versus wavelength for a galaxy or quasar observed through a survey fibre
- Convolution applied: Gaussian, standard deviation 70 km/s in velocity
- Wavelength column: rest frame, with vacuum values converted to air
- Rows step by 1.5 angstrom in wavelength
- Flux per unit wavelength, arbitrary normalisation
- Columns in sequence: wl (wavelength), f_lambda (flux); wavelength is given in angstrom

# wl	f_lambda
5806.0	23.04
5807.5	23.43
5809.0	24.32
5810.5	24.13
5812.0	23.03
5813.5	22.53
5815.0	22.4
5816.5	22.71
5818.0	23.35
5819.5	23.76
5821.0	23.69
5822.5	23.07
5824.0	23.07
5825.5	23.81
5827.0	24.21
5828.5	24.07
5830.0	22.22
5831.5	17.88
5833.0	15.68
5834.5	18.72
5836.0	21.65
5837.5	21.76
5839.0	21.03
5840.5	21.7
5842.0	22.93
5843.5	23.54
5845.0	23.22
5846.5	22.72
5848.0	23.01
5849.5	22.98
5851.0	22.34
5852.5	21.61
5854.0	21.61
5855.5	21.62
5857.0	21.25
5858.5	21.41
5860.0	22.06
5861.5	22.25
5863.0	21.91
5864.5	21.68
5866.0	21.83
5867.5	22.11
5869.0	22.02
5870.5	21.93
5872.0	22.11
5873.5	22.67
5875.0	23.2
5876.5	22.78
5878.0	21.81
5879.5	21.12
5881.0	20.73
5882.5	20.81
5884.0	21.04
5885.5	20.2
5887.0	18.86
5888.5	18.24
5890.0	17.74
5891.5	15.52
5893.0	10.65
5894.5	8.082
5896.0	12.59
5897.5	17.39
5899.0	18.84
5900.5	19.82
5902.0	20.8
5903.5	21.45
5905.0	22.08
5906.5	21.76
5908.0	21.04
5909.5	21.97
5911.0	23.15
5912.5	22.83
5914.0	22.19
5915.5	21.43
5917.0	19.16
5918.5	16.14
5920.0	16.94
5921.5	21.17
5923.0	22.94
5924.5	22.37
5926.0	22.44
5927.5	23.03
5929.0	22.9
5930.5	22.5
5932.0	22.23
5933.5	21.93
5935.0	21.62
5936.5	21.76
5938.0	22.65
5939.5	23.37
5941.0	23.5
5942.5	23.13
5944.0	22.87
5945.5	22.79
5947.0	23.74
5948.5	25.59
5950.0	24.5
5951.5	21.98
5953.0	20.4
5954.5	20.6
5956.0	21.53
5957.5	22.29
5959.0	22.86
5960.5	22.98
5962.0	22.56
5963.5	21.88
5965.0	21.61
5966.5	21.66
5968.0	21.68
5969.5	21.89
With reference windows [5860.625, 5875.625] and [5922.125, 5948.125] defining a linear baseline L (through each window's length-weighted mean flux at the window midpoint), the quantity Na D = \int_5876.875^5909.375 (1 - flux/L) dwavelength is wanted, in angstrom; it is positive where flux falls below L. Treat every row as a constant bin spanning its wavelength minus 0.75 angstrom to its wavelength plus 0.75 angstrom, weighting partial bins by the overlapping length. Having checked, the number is 5.32 angstrom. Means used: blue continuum 22.2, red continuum 22.7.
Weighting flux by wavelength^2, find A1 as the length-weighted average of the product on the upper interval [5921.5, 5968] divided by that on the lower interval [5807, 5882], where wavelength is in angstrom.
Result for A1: 1.05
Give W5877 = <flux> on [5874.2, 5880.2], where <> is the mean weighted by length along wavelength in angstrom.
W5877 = 22.2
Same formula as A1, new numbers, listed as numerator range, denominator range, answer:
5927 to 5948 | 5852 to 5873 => 1.07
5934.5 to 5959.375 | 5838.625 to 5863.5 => 1.05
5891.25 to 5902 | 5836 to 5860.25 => 0.69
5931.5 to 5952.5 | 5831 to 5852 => 1.11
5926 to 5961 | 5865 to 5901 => 1.20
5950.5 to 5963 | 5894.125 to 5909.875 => 1.18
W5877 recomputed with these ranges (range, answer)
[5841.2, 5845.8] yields 23.2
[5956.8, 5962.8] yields 22.7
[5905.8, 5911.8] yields 22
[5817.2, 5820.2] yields 23.5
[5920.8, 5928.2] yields 22.4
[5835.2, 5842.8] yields 21.8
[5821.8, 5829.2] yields 23.6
